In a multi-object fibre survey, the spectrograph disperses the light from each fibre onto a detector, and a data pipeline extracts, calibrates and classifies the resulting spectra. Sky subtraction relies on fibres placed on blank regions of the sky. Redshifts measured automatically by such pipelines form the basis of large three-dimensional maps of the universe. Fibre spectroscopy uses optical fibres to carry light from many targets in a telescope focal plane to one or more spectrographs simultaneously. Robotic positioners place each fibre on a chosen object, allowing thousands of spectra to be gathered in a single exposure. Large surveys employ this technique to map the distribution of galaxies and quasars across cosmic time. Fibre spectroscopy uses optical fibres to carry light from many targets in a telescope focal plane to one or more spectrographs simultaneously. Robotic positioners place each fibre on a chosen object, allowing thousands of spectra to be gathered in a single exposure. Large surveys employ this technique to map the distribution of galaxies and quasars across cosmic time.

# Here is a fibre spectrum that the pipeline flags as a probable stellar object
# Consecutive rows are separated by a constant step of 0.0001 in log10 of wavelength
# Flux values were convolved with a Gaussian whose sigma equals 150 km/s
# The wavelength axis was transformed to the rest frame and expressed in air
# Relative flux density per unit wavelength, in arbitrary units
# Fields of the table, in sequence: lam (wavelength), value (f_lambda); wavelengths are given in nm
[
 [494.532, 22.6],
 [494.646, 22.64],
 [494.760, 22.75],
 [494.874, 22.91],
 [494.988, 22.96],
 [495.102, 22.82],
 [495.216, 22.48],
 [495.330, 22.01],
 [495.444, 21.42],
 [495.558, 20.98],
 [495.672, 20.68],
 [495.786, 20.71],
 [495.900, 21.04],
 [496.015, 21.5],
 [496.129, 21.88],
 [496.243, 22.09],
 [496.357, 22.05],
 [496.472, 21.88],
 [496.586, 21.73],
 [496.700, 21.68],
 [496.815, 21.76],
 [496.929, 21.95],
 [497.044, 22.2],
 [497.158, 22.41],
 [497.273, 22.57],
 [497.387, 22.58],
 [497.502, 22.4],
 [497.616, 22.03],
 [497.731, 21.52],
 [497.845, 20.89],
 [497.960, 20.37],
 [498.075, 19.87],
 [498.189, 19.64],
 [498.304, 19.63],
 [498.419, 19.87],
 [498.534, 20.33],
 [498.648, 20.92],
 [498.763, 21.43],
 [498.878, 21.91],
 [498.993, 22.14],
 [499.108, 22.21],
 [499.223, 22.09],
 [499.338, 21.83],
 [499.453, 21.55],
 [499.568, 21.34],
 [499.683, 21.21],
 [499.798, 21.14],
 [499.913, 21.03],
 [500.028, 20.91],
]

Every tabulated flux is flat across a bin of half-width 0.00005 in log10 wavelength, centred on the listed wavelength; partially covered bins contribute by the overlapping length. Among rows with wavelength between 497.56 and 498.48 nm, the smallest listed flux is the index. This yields 19.63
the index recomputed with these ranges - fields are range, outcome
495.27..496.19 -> 20.68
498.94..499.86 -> 21.14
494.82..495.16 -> 22.82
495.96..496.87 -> 21.5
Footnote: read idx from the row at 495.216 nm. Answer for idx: 22.48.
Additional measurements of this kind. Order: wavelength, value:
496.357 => 22.05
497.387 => 22.58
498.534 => 20.33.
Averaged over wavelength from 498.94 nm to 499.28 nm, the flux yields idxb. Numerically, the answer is 22.1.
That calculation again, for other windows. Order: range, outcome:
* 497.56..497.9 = 21.5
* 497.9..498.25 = 19.9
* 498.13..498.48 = 19.7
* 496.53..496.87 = 21.7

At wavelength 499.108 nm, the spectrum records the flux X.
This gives 22.21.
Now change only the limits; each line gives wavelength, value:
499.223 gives 22.09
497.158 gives 22.41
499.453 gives 21.55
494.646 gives 22.64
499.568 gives 21.34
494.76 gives 22.75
